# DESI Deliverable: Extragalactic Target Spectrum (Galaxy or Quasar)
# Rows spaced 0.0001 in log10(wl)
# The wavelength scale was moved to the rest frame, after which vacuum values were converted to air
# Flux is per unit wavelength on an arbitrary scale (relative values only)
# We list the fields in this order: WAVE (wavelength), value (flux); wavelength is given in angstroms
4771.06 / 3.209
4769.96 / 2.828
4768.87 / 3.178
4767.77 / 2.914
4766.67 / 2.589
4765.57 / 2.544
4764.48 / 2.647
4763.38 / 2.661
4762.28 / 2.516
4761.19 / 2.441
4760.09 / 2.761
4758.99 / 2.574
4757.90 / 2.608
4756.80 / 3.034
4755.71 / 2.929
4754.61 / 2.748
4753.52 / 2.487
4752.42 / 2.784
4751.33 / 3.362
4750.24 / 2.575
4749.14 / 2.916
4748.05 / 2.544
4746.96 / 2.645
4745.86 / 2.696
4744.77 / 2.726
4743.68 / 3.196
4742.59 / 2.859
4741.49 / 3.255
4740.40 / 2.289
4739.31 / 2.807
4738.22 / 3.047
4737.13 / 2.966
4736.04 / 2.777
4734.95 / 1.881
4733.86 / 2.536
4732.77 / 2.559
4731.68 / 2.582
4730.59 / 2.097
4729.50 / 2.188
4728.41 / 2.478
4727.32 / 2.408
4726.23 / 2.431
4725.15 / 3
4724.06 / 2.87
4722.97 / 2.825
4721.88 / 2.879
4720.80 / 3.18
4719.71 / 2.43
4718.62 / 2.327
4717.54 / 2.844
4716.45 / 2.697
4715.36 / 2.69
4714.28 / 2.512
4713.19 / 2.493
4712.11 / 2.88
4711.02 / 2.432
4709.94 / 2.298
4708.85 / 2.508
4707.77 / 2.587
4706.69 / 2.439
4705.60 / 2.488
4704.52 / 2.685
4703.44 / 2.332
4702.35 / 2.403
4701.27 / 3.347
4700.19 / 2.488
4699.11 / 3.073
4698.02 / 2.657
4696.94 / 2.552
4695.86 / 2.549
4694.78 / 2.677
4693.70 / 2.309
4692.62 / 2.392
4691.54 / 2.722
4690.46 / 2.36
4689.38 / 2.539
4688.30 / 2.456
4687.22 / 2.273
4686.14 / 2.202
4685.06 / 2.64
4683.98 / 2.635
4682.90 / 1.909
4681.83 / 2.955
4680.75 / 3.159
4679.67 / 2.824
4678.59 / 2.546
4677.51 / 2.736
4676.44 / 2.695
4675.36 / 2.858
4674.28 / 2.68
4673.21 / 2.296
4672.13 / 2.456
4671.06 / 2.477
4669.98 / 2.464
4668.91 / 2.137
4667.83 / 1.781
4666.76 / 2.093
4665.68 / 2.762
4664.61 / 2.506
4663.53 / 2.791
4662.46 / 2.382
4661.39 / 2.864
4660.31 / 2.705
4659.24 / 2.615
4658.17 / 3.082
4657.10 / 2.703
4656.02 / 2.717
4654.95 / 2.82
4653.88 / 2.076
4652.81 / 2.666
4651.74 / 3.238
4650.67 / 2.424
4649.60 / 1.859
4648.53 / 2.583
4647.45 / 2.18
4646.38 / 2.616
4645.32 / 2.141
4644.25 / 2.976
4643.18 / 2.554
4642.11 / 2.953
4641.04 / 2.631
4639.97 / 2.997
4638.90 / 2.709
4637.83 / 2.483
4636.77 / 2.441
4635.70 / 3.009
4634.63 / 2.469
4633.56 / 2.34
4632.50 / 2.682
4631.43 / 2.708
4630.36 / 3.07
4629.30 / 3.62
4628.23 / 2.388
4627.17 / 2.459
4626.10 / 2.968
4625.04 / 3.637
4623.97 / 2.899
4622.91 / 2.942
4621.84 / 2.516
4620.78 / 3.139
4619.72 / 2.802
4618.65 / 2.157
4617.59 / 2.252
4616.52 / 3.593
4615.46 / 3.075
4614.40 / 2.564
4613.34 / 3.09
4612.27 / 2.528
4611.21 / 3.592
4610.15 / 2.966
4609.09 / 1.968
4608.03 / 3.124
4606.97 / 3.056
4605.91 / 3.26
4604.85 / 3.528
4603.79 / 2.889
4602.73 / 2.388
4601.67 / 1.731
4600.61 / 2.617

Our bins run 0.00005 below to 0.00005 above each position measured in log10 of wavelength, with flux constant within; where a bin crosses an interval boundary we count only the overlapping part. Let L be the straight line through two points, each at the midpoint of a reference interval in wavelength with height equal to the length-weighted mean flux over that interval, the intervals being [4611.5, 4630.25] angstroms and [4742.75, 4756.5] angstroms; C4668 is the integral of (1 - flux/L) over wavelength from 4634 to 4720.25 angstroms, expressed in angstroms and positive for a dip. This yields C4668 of 8.2 angstroms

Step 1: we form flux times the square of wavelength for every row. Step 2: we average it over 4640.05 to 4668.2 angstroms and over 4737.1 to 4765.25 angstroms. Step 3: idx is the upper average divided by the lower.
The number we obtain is 1.1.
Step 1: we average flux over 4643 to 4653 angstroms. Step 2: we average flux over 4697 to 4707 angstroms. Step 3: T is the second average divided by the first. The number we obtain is 1.05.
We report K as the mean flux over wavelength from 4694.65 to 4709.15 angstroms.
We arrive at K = 2.63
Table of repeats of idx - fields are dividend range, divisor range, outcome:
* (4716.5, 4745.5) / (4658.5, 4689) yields 1.08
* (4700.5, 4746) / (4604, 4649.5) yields 0.99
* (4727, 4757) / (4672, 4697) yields 1.08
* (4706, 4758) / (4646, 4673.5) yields 1.10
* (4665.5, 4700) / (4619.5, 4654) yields 0.95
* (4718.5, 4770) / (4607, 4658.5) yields 1.03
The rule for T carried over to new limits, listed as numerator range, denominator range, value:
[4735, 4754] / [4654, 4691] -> 1.09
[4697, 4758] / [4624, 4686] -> 1.02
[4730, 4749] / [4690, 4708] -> 1.03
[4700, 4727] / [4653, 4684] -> 1.03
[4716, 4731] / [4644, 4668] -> 1.03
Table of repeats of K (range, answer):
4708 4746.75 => 2.65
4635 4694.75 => 2.57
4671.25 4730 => 2.6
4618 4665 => 2.69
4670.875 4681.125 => 2.67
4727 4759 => 2.69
